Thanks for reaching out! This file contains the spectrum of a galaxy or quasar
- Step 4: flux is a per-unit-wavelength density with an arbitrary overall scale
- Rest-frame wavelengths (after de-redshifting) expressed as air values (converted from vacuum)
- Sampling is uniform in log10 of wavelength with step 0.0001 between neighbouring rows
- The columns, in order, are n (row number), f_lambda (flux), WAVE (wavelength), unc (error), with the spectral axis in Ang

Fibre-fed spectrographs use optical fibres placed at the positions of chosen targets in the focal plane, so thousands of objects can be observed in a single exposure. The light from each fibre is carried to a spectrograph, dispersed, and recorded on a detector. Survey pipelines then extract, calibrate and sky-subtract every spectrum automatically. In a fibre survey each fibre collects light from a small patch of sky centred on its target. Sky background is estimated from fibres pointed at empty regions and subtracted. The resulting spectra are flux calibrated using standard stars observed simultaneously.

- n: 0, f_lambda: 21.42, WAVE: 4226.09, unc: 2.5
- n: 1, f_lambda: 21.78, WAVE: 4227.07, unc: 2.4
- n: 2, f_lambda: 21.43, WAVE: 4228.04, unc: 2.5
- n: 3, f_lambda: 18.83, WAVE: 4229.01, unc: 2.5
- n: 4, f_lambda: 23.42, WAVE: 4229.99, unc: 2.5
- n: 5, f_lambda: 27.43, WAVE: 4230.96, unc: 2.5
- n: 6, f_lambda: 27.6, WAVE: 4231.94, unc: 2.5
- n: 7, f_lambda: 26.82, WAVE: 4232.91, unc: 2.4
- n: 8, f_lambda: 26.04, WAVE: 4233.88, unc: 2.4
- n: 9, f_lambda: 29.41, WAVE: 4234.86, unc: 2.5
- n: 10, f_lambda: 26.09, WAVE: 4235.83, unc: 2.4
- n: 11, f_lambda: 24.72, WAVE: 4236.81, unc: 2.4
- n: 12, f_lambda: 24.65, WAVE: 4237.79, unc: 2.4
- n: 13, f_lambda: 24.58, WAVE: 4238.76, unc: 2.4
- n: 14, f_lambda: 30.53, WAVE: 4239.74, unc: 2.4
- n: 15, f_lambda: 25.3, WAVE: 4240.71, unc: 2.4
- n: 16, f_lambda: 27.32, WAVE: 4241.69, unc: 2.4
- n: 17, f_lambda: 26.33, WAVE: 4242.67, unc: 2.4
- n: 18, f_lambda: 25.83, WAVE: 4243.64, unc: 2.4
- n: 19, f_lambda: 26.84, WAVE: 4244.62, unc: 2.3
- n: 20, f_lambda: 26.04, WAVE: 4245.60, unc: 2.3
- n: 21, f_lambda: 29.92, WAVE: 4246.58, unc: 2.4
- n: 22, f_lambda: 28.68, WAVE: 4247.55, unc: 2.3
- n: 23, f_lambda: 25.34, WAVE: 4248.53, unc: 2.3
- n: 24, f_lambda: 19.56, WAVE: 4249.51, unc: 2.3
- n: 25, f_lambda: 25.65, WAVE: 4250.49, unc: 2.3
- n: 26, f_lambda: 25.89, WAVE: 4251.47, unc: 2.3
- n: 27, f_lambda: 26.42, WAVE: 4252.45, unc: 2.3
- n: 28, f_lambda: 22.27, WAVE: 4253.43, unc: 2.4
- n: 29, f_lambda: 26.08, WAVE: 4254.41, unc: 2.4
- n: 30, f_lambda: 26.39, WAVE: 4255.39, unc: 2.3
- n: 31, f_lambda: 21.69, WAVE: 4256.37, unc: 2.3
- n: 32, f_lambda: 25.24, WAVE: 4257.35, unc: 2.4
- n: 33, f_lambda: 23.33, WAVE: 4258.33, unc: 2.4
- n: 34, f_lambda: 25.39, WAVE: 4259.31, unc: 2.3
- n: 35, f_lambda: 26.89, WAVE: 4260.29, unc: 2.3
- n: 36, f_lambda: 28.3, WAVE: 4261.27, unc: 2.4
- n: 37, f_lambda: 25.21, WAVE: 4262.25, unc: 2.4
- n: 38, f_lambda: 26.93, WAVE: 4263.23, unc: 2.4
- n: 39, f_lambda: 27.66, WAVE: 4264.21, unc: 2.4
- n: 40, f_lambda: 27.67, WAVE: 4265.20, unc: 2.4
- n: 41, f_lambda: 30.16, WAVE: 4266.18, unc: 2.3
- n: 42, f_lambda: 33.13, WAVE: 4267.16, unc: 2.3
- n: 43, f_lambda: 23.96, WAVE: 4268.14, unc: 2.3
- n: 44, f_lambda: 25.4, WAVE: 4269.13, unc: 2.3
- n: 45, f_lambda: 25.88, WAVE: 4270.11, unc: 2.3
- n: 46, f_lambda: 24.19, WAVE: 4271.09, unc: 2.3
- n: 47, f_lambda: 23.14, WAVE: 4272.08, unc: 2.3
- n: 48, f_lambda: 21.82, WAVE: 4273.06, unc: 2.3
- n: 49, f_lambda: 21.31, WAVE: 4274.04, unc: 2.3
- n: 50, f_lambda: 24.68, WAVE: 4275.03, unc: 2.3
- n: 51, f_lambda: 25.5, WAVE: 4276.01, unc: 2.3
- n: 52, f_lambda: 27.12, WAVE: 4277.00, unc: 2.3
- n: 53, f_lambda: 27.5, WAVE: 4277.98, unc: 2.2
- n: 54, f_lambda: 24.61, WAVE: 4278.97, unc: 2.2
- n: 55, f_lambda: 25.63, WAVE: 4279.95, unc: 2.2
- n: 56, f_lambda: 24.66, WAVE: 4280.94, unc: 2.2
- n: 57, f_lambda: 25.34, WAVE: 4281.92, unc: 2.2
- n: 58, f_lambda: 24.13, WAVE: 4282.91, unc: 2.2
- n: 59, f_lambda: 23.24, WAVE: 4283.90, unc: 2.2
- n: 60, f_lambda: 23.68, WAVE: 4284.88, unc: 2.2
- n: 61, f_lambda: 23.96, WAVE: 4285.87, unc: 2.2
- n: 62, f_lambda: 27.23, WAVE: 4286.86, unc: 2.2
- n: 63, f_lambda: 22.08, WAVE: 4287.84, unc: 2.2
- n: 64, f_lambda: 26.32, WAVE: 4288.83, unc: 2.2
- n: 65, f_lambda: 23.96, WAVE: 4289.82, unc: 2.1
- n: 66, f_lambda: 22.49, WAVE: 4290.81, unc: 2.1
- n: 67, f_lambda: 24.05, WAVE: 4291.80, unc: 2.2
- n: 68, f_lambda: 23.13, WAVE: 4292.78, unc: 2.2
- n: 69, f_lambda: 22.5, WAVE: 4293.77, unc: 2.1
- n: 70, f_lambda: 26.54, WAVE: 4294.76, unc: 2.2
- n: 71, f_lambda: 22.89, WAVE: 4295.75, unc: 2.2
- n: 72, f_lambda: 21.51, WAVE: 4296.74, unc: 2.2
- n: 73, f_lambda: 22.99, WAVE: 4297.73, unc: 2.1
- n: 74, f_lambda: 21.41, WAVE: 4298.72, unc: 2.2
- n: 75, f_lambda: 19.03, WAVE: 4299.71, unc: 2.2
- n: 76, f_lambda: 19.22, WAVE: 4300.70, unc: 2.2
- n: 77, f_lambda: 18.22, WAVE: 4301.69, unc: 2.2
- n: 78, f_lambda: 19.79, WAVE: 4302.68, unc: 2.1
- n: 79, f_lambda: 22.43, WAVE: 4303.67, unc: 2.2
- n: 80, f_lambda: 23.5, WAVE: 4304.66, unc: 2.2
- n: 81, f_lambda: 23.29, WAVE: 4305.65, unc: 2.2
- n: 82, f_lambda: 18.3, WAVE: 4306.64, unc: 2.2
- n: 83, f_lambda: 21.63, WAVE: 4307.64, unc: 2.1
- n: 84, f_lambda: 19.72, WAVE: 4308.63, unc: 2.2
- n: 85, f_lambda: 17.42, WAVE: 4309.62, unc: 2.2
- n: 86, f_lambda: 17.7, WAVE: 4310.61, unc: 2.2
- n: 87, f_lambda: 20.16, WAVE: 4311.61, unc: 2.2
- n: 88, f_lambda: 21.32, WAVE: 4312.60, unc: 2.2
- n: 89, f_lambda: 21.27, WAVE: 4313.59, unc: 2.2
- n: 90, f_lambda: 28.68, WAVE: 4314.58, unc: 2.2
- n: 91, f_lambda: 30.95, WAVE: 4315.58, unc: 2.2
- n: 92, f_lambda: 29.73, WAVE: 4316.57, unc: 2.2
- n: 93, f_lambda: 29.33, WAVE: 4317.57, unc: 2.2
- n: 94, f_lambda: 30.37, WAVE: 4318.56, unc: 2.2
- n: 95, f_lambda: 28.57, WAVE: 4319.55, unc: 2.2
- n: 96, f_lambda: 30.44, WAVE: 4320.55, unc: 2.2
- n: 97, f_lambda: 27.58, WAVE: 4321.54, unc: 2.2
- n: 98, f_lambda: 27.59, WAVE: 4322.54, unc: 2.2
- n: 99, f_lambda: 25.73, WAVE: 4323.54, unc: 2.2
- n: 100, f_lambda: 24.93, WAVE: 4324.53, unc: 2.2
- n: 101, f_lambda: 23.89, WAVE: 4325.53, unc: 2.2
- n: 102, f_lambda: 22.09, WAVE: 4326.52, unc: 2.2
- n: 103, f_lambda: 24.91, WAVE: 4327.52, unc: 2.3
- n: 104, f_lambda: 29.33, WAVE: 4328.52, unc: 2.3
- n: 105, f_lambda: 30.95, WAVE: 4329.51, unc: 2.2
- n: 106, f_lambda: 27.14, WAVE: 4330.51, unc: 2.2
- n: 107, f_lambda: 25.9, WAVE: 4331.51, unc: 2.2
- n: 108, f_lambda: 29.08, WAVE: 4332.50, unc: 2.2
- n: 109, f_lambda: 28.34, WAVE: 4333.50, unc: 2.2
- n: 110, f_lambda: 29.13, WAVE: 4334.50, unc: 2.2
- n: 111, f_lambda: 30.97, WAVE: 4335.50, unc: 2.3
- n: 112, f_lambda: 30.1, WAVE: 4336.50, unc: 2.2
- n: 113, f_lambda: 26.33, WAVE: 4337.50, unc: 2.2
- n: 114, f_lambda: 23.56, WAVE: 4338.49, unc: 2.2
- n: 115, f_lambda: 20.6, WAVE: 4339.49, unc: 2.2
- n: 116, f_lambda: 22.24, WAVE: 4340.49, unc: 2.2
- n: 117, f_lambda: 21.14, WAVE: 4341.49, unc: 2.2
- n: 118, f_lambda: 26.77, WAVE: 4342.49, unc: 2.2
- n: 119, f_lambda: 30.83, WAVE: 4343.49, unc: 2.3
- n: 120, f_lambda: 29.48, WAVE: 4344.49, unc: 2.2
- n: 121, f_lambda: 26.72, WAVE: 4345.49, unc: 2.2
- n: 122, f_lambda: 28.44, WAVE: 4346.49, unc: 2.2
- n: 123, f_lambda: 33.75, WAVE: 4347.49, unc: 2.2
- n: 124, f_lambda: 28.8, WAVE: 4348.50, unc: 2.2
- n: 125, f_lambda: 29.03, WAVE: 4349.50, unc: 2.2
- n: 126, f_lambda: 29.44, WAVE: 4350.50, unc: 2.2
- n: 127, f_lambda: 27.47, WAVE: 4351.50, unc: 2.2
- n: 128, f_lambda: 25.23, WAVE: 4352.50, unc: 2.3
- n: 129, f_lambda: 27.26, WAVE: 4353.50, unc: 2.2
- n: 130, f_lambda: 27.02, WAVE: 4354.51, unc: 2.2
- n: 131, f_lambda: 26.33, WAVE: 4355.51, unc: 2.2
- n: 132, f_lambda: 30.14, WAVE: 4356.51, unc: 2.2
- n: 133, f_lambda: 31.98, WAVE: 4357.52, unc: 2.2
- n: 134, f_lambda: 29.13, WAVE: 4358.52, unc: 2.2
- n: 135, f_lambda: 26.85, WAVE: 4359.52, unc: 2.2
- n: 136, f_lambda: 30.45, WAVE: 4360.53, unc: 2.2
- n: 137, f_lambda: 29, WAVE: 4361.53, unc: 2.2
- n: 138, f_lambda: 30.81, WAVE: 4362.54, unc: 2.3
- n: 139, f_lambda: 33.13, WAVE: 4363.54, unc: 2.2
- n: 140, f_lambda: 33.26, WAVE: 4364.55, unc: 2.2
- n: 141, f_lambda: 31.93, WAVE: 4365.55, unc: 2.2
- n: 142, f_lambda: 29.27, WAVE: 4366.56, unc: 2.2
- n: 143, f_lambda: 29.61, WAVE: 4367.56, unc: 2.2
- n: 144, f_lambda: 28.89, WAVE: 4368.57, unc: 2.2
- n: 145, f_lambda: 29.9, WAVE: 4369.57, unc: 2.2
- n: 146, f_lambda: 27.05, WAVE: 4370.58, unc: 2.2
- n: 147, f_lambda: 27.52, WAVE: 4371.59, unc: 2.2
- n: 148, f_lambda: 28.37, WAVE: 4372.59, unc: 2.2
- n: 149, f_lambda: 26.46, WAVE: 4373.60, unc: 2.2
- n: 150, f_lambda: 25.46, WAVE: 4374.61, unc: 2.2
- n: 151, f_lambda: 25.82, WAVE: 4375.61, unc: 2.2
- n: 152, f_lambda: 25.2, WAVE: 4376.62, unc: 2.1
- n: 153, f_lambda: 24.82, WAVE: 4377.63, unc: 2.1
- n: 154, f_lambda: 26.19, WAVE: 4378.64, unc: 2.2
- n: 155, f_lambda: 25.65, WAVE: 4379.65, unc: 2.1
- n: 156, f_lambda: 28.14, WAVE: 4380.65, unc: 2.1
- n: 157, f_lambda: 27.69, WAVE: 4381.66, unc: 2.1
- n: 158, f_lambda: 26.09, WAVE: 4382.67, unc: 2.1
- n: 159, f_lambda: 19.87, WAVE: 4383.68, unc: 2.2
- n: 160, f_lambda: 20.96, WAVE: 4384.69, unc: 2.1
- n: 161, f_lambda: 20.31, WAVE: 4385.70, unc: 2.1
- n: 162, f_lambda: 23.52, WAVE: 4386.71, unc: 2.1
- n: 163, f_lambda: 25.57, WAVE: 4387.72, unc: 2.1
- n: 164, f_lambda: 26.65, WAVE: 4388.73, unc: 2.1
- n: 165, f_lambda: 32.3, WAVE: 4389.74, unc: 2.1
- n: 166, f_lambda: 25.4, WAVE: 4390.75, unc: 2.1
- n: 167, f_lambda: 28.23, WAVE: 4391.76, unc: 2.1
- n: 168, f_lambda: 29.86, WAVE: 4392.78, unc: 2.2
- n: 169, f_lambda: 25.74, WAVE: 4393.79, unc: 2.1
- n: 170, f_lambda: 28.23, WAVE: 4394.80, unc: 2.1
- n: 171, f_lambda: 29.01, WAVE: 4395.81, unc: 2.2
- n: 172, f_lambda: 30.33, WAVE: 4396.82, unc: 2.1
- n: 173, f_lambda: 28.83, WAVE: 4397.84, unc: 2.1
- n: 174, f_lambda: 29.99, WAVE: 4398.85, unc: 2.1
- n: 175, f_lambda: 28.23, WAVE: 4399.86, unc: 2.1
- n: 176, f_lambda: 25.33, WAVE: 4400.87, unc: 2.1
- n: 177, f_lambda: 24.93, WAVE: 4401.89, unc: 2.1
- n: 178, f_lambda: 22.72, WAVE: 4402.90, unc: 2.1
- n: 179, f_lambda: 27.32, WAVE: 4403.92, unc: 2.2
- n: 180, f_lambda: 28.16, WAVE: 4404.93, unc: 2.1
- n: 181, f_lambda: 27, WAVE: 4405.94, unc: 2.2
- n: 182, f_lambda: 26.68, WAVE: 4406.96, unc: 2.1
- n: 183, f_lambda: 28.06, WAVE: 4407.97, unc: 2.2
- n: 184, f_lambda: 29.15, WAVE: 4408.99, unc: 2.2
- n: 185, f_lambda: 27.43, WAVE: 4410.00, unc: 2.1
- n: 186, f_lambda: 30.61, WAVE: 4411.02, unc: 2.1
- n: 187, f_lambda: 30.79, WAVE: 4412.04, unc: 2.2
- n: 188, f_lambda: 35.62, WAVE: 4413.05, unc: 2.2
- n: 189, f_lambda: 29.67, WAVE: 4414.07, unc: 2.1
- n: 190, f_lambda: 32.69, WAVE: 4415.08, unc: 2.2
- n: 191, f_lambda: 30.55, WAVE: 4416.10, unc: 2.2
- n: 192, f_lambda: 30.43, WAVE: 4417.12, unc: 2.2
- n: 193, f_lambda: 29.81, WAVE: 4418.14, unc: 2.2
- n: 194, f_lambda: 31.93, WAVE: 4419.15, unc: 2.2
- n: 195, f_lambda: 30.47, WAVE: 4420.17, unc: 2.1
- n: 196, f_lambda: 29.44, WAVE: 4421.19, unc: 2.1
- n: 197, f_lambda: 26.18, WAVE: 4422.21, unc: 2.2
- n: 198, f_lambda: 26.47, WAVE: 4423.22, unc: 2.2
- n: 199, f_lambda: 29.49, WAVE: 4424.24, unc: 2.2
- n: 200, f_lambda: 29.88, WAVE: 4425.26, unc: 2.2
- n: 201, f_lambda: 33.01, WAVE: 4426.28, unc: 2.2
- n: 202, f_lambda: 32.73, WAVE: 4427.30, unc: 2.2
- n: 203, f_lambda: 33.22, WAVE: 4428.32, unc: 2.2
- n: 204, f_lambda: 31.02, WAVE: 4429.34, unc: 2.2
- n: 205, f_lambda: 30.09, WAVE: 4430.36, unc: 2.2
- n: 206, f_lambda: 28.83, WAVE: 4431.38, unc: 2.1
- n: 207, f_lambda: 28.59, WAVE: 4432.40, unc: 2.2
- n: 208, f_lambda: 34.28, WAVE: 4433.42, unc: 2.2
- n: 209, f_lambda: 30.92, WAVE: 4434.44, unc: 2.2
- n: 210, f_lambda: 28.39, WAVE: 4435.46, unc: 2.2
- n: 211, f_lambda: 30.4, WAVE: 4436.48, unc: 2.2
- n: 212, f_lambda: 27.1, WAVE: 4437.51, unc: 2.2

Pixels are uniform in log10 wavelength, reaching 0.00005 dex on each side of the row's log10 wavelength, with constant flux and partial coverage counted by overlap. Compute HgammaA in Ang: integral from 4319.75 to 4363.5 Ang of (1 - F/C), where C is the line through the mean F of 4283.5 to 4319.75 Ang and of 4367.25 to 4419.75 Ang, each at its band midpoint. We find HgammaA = -4.48 Ang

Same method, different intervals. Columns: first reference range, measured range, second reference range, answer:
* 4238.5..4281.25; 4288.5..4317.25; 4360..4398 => 4.34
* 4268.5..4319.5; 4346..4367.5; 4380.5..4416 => -2.92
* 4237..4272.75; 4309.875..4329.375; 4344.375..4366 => 1.49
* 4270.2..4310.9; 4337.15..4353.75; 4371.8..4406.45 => -1.33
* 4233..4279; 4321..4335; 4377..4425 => -0.05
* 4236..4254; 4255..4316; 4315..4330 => 6.63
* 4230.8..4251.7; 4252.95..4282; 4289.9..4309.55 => -1.59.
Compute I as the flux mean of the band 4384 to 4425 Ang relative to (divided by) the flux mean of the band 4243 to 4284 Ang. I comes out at 1.10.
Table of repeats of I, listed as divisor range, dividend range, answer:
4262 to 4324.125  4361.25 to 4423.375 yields 1.15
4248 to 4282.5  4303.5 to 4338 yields 1.01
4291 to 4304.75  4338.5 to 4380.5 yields 1.27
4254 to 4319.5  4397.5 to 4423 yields 1.19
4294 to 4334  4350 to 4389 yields 1.13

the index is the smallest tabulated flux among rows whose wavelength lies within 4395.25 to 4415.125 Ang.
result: 22.72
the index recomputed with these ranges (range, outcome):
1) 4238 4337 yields 17.42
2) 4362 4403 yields 19.87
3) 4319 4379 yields 20.6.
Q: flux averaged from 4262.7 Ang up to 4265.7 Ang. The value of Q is 27.4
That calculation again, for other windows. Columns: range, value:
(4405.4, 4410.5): 27.7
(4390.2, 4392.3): 26.9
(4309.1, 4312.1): 18.4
